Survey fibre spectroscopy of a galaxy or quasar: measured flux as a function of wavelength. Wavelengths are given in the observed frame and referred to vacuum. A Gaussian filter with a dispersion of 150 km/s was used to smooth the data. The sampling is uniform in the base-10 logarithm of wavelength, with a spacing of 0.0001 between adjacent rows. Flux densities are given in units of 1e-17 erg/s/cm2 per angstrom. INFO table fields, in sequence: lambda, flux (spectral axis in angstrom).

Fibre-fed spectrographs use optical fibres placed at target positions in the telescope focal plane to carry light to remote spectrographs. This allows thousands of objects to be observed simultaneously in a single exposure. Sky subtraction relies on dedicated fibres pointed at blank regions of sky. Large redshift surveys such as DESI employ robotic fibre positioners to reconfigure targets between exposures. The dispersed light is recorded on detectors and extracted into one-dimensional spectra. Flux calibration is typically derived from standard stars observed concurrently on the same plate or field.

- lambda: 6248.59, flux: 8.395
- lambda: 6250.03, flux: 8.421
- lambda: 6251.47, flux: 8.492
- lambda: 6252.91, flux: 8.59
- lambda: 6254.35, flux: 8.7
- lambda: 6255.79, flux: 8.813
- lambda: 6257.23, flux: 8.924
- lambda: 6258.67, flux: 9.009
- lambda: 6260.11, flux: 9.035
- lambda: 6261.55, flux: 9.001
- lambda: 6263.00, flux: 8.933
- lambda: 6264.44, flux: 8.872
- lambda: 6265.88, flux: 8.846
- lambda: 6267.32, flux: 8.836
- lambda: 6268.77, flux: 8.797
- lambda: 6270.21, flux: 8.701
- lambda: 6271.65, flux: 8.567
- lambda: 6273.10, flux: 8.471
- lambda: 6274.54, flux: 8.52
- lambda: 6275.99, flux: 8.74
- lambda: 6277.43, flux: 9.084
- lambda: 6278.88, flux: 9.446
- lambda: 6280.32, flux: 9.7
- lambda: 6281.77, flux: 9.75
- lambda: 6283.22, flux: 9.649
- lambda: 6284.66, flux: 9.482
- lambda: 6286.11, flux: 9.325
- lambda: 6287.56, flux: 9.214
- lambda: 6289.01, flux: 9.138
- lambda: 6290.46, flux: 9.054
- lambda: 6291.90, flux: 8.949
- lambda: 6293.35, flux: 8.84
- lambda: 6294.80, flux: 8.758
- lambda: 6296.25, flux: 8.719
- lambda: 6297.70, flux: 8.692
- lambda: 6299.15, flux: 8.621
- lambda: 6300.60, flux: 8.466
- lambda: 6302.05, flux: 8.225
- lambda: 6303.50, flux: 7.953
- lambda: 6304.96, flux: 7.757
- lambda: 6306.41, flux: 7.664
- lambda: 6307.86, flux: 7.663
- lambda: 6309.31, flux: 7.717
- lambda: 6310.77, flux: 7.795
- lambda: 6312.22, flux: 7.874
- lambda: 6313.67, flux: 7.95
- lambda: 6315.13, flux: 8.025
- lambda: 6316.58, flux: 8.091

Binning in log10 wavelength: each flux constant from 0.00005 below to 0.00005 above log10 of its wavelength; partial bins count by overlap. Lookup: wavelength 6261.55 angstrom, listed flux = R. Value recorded 9.001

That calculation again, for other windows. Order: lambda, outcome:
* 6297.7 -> 8.692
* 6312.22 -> 7.874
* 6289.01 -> 9.138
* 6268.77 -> 8.797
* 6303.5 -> 7.953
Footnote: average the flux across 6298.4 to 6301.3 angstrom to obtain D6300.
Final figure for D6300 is 8.55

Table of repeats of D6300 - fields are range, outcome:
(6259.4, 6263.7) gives 8.98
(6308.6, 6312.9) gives 7.79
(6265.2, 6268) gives 8.85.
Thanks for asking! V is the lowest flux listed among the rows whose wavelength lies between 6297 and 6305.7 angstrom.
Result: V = 7.757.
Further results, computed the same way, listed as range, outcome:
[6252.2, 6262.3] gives 8.59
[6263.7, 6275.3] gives 8.471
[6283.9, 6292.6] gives 8.949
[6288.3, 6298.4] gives 8.692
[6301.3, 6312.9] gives 7.663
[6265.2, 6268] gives 8.836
